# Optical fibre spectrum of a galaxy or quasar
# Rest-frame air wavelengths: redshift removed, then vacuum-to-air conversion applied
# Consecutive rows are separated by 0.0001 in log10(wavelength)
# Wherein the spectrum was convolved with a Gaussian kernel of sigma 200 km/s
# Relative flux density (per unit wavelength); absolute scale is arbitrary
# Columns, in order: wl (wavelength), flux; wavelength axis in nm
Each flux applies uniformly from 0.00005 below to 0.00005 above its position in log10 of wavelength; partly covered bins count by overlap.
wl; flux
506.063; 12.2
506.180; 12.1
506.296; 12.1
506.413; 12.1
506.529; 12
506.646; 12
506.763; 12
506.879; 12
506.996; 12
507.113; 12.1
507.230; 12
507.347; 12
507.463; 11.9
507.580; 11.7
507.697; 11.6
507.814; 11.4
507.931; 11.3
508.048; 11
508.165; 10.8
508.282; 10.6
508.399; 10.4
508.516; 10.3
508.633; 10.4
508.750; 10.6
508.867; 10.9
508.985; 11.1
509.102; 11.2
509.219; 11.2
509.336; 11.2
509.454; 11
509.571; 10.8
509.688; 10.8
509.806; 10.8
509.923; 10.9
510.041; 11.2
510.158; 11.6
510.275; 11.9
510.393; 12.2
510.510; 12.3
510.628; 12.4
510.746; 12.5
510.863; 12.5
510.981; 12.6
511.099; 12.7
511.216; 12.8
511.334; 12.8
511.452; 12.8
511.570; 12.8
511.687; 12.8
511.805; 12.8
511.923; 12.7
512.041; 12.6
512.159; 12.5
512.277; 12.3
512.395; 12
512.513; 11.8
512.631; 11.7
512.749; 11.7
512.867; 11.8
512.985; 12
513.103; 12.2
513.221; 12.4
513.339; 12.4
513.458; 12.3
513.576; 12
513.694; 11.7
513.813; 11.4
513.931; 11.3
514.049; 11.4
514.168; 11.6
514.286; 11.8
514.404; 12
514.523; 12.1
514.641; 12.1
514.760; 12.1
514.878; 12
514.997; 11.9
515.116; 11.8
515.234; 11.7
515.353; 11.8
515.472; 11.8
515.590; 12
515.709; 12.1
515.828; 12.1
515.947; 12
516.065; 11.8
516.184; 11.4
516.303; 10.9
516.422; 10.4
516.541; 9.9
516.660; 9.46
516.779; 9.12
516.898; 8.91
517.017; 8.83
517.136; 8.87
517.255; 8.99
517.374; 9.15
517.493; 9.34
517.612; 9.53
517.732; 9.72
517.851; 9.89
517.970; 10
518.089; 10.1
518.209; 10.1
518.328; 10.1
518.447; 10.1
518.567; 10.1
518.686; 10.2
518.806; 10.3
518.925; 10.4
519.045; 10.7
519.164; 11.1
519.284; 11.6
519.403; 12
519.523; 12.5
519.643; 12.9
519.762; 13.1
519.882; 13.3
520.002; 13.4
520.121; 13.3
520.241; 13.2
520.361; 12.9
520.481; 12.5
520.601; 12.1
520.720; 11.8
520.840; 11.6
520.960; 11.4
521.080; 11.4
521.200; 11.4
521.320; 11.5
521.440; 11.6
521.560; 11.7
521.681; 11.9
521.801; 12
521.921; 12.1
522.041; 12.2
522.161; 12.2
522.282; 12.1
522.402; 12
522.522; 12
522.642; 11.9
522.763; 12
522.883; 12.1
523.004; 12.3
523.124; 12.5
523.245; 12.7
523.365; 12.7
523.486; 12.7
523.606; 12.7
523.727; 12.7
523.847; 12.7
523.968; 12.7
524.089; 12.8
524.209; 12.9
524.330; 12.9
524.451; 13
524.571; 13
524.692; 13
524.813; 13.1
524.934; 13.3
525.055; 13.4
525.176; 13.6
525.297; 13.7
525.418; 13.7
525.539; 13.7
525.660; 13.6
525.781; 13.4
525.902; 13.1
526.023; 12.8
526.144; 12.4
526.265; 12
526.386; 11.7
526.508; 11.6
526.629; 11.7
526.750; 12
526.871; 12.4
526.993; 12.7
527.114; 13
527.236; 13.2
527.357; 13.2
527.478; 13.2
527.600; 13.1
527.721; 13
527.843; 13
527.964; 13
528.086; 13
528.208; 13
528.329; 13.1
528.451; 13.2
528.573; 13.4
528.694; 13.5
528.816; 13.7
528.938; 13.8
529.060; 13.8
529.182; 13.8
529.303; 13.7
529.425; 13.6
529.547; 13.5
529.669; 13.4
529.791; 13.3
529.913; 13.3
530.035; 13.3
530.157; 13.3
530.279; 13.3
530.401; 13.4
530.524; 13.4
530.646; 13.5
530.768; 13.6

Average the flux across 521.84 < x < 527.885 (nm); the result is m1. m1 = 12.7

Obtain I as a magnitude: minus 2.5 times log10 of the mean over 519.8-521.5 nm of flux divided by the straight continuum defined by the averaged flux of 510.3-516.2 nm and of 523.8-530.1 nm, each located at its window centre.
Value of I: 0.03 mag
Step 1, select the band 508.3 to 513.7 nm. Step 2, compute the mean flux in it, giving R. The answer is 11.8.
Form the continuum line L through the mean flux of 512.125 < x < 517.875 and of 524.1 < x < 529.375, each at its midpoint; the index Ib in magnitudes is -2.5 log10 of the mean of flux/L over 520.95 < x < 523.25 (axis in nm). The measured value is 0.04 mag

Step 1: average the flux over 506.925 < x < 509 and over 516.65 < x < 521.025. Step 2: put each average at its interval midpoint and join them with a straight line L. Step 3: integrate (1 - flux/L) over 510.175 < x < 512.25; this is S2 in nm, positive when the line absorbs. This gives -0.26 nm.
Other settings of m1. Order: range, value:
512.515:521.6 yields 11.3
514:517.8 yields 10.9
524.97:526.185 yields 13.4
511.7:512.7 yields 12.3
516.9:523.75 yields 11.4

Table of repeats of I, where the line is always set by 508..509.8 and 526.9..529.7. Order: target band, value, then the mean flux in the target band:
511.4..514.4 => -0.073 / 12.1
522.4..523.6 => 0.025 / 12.3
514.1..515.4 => -0.031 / 11.9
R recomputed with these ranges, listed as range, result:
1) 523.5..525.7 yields 13.1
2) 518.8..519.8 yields 11.7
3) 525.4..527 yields 12.6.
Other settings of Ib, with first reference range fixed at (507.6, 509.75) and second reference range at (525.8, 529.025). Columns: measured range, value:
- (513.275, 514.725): -0.034 mag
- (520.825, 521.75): 0.061 mag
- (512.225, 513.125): -0.055 mag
